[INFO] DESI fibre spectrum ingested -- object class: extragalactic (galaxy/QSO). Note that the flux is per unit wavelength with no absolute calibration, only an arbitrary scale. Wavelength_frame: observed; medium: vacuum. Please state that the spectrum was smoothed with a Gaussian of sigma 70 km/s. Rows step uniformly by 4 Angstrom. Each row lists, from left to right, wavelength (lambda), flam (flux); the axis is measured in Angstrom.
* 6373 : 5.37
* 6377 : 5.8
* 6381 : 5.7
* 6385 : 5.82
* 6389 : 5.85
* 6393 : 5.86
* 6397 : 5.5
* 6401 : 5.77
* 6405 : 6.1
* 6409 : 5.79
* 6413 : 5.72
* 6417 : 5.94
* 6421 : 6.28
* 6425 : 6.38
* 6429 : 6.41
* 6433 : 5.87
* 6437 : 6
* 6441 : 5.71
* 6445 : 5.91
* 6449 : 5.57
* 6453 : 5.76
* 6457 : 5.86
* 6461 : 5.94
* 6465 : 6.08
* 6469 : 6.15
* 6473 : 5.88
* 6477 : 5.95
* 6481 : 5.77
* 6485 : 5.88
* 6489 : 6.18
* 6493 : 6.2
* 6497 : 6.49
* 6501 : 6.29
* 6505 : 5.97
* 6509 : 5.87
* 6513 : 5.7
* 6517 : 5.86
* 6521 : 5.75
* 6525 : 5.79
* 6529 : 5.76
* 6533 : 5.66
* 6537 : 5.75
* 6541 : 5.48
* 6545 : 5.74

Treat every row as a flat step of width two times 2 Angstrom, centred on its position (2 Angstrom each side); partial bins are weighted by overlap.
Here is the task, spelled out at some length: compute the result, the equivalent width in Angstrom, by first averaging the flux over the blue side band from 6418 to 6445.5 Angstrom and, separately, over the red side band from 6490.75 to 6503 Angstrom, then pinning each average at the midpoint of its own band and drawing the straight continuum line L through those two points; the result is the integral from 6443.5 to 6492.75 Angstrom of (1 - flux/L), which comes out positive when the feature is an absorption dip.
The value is 2.4 Angstrom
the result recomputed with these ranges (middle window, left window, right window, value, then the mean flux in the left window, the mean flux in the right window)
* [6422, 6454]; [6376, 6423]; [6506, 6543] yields -0.85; 5.85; 5.74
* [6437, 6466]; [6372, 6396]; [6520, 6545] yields -0.58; 5.74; 5.7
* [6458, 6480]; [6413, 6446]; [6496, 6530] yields 0.03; 6.05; 5.93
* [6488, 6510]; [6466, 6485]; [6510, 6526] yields -1.23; 5.94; 5.78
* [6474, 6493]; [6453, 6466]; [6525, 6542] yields -0.40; 5.92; 5.69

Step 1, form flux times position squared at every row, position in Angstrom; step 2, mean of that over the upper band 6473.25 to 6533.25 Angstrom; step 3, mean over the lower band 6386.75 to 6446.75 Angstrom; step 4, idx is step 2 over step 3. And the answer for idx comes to 1.03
